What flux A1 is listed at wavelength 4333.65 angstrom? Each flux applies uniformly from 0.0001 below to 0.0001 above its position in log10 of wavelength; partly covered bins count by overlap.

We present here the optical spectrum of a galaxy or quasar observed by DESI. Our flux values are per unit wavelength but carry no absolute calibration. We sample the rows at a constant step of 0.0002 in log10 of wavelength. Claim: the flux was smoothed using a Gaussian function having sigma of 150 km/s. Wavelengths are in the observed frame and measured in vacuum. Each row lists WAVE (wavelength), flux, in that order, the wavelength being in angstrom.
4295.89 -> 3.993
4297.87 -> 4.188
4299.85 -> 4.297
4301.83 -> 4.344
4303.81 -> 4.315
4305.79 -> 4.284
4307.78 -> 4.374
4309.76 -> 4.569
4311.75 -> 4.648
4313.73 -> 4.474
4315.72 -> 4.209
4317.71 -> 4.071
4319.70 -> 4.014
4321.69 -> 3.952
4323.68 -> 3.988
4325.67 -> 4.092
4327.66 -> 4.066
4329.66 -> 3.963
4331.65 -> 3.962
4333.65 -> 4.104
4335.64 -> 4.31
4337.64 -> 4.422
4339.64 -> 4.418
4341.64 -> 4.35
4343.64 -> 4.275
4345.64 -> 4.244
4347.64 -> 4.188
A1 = 4.104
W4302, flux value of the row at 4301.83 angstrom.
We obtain 4.344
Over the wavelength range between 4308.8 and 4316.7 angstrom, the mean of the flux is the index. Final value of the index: 4.47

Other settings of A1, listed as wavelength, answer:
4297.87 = 4.188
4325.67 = 4.092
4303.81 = 4.315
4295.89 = 3.993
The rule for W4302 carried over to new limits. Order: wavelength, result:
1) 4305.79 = 4.284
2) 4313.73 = 4.474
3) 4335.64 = 4.31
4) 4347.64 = 4.188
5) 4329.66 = 3.963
